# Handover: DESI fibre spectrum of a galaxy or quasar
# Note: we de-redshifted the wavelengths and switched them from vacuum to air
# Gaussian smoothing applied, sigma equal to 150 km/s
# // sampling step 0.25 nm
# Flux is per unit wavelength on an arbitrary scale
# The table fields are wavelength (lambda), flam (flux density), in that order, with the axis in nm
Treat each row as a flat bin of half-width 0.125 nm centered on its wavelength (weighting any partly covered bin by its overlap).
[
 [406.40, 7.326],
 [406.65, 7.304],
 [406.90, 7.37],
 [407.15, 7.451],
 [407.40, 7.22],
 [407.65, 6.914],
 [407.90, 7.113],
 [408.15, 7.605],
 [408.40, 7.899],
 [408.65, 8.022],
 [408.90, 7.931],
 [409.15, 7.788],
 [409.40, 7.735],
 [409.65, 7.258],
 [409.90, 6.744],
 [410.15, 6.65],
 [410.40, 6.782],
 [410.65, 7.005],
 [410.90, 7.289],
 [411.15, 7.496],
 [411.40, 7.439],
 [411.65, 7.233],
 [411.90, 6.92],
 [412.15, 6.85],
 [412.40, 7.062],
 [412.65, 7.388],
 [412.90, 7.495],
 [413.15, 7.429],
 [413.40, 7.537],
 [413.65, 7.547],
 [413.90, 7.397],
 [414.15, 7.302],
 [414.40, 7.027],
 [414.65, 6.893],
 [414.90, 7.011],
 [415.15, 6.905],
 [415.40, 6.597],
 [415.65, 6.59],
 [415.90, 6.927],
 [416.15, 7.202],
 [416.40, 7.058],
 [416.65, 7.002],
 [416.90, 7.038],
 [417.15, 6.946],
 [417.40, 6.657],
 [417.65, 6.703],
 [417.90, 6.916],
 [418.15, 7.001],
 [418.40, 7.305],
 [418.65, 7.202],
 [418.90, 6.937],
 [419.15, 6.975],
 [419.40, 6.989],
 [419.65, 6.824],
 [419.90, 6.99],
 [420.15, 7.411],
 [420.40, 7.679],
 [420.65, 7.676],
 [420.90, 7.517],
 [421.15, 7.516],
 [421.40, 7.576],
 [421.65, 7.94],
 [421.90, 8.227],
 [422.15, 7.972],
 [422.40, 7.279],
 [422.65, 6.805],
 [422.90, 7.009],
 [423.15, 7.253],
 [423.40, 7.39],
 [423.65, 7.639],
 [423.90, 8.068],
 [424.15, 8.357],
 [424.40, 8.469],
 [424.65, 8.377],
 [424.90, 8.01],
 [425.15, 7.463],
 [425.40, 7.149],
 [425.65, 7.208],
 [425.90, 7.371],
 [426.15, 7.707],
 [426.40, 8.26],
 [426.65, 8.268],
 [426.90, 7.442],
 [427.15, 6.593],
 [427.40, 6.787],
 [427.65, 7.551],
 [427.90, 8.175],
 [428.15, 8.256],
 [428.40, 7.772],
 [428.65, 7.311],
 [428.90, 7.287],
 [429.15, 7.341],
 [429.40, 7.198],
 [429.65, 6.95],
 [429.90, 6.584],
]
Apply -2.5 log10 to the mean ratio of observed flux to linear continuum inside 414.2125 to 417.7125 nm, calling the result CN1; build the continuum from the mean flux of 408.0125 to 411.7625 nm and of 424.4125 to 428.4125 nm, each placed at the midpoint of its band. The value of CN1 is 0.088 mag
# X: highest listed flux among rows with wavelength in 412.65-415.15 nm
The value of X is 7.547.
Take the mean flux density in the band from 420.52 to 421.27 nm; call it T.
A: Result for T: 7.57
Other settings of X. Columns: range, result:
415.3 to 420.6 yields 7.679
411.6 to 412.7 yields 7.388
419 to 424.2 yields 8.357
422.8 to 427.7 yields 8.469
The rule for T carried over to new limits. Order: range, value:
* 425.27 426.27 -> 7.36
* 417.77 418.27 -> 6.96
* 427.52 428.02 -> 7.85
